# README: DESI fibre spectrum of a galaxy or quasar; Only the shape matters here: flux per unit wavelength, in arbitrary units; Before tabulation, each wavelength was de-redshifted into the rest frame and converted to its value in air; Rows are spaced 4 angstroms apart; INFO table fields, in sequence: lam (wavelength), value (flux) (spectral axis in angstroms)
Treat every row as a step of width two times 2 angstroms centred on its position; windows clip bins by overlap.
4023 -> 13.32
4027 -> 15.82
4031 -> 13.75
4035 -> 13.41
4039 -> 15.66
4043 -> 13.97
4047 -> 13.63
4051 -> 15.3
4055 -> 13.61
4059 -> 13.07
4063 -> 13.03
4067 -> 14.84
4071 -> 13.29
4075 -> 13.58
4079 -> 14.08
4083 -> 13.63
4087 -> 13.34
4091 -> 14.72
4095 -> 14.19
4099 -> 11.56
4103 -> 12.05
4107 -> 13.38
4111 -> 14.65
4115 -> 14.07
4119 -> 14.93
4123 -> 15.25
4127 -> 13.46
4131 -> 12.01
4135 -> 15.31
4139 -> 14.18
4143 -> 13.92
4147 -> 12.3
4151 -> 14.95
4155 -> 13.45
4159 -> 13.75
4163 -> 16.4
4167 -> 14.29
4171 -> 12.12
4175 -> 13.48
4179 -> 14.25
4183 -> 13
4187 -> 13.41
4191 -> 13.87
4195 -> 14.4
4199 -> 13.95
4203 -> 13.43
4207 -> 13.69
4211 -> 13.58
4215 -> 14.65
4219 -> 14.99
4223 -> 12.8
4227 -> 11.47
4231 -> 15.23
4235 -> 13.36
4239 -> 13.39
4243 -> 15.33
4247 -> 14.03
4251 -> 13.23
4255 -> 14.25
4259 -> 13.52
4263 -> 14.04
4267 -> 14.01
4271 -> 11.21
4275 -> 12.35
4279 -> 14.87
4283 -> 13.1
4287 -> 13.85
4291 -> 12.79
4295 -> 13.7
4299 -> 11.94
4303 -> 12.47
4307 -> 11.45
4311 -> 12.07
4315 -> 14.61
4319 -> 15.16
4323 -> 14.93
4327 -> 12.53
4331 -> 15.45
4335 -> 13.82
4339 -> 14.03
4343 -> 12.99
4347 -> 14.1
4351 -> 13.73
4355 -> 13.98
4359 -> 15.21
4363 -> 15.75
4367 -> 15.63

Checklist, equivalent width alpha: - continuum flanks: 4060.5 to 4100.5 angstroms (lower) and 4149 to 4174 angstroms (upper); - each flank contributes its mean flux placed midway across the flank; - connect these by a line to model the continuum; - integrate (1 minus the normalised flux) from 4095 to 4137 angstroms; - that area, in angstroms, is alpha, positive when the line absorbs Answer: 0.5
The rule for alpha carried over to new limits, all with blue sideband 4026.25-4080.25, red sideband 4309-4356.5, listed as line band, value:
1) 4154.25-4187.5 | 0.4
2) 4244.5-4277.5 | 1.4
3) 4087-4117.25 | 1.1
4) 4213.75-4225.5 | 0.0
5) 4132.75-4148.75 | 0.1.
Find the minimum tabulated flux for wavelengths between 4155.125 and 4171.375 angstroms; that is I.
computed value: 12.12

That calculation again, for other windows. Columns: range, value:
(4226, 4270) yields 11.47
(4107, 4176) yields 12.01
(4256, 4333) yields 11.21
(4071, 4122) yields 11.56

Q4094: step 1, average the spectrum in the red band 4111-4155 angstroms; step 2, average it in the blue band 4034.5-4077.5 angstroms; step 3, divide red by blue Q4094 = 1.01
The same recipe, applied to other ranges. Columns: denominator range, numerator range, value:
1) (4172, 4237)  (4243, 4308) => 0.97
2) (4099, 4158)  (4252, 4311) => 0.95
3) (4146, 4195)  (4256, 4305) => 0.95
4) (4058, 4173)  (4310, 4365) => 1.03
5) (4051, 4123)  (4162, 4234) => 1.00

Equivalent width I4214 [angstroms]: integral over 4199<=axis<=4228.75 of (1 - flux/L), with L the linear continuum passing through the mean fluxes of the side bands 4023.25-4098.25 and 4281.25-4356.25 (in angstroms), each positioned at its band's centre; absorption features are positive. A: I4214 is 0.31 angstroms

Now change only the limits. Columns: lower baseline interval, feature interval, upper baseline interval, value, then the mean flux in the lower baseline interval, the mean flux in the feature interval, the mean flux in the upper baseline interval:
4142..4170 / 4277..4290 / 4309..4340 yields 0.21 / 14.1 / 13.9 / 14.1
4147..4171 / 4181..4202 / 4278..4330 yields 0.42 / 14.2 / 13.7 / 13.4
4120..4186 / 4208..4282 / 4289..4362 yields 0.43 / 13.9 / 13.7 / 13.6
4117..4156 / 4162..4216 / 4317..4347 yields 0.74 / 14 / 13.8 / 14.1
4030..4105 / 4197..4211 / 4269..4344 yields -0.18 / 13.7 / 13.7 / 13.3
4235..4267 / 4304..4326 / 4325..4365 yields 0.86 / 13.9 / 13.5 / 14.2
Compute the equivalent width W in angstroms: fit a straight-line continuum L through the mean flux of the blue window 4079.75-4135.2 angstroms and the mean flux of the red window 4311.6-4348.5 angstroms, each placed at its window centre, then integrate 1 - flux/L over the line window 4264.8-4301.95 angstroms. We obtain 2.5 angstroms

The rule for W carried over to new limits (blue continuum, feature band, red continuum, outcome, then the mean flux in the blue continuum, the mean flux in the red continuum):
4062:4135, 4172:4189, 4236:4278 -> 0.2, 13.7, 13.6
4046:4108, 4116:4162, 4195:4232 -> -1.2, 13.6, 13.7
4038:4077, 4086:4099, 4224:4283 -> 0.1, 14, 13.6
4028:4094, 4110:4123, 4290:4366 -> -0.7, 14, 13.8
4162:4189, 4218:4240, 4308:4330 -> 0.5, 13.8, 13.8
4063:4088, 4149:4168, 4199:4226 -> -1.1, 13.8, 13.8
